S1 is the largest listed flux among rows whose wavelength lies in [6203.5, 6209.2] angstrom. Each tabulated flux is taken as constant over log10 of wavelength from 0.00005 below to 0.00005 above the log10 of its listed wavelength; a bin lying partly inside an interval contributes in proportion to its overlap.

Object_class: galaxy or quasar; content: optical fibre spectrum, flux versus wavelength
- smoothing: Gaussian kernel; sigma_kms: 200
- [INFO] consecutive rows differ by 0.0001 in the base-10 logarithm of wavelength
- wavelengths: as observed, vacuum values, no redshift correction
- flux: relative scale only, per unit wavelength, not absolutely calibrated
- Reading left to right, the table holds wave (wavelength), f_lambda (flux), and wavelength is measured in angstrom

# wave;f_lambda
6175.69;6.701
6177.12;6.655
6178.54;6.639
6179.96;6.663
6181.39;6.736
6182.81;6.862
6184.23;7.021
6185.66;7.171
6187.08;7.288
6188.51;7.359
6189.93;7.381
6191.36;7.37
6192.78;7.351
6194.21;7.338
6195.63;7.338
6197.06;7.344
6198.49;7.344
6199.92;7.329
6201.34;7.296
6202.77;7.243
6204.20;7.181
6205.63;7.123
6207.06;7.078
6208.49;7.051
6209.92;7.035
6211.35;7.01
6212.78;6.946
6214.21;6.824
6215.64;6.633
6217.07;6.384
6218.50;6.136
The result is 7.181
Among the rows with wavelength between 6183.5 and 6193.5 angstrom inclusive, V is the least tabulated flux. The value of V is 7.021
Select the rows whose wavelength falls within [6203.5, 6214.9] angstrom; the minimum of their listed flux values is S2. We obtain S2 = 6.824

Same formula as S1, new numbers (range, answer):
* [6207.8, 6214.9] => 7.051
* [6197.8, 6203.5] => 7.344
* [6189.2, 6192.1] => 7.381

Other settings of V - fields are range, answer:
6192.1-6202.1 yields 7.296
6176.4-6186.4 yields 6.639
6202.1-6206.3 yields 7.123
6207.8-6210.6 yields 7.035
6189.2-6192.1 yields 7.37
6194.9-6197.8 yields 7.338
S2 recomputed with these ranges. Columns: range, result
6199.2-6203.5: 7.243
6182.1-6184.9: 6.862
